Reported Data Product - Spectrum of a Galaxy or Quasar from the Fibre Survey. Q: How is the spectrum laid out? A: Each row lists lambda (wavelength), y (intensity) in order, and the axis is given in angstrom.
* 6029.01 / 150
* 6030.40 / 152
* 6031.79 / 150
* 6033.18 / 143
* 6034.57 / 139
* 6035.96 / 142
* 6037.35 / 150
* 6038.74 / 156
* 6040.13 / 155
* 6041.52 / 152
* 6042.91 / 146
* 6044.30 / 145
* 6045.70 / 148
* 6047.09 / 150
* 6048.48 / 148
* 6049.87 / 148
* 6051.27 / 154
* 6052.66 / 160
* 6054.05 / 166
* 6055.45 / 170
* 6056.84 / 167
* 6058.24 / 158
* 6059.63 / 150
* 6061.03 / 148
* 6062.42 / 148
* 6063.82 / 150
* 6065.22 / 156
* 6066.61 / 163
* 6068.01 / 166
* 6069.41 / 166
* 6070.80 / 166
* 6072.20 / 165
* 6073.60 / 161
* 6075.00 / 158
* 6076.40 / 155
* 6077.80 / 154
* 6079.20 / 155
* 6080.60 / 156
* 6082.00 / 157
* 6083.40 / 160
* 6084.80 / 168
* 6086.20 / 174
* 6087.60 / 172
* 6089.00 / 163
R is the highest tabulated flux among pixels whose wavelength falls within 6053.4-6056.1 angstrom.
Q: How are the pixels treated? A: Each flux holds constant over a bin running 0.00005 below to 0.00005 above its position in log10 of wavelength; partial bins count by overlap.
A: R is 170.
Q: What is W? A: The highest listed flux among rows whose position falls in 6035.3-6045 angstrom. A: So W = 156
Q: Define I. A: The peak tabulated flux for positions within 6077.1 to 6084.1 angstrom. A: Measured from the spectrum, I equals 160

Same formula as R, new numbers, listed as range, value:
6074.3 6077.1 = 158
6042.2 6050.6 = 150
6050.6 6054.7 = 166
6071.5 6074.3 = 165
